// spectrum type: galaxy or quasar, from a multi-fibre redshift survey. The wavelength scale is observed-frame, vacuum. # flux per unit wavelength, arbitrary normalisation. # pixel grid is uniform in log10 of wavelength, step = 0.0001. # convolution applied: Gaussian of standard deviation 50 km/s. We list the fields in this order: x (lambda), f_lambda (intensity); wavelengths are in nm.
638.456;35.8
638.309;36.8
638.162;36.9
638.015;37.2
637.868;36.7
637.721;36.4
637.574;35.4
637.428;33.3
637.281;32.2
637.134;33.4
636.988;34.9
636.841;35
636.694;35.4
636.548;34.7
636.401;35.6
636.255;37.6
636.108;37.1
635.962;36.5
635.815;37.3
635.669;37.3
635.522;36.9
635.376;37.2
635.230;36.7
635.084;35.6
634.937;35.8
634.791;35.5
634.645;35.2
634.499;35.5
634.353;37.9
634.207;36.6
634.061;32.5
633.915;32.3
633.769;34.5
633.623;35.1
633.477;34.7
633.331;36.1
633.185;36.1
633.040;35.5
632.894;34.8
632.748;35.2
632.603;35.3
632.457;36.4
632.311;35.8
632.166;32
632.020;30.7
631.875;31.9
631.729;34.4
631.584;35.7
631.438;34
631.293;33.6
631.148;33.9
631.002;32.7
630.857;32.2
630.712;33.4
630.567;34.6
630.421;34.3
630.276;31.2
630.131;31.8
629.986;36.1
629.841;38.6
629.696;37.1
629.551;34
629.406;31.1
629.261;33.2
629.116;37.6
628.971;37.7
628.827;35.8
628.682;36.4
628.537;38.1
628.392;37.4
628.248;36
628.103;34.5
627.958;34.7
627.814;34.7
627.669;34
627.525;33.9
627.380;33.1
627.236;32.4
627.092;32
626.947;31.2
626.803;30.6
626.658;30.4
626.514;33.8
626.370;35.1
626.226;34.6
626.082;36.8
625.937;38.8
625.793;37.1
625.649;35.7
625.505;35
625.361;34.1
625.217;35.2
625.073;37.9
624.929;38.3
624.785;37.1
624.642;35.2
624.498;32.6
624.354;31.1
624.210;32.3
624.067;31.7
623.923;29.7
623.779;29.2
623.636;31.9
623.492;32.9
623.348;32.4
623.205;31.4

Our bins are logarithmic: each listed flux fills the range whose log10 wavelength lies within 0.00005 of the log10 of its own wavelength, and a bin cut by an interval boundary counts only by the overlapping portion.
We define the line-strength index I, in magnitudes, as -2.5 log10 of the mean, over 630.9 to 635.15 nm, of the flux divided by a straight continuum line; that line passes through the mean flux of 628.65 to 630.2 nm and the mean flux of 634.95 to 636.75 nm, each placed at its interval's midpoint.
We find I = 0.04 mag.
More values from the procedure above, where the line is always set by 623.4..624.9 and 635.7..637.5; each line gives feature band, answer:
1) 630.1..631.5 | 0.03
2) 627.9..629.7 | -0.06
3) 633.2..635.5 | -0.02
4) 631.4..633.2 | 0.00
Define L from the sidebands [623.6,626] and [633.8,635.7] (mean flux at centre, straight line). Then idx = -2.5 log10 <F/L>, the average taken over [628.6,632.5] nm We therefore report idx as 0.026 mag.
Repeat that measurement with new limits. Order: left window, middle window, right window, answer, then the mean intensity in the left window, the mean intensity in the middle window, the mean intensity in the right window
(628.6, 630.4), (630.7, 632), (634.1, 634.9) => 0.062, 35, 33.4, 36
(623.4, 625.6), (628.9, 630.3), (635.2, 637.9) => -0.014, 33.6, 35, 35.7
